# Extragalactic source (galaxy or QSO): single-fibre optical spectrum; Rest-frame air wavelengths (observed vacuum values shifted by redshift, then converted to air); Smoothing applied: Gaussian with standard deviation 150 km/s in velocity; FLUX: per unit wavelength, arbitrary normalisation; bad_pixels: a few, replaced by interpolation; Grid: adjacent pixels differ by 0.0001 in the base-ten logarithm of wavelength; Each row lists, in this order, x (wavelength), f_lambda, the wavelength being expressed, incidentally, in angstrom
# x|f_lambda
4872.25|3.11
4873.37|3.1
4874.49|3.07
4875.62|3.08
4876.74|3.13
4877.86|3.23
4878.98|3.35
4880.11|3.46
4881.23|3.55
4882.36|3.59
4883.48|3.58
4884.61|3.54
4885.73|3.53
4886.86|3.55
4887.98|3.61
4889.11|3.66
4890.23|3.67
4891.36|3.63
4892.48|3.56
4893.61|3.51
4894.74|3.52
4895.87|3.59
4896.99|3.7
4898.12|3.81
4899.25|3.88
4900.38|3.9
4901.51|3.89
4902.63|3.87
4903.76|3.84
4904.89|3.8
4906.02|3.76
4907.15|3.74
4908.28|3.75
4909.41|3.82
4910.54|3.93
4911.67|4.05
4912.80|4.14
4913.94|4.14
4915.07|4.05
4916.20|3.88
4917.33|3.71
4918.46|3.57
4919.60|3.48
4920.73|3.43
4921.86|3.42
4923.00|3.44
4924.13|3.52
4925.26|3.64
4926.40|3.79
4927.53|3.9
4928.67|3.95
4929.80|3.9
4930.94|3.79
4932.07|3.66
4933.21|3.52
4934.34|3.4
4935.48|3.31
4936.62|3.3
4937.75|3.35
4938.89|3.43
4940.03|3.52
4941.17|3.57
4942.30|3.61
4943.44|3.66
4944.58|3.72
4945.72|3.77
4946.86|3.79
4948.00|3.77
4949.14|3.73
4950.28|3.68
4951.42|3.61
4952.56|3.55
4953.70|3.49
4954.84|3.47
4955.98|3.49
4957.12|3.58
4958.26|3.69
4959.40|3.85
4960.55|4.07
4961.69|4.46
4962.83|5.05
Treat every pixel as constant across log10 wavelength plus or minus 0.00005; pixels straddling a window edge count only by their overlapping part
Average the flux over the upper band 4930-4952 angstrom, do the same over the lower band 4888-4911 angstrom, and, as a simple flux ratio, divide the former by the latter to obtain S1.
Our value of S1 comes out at 0.96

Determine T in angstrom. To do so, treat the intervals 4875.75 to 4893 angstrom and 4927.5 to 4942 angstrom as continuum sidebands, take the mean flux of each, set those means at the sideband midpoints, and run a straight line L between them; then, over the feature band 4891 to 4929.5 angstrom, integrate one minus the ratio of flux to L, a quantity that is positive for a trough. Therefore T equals -2.4 angstrom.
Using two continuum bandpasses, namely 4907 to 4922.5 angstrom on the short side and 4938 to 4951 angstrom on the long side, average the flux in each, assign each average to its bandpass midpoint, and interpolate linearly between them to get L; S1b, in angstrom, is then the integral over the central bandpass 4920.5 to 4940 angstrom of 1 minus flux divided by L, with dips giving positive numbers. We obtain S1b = 0.8 angstrom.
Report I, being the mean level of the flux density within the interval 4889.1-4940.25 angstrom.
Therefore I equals 3.7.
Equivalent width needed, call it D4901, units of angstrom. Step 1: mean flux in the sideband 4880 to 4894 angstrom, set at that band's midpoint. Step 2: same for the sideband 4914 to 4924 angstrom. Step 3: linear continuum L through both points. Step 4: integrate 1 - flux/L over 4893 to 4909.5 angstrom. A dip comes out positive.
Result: -0.68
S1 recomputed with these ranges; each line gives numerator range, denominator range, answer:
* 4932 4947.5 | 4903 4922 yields 0.93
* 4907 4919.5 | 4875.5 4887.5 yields 1.13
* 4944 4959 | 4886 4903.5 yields 0.99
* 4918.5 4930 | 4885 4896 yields 1.01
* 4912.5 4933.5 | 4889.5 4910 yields 1.00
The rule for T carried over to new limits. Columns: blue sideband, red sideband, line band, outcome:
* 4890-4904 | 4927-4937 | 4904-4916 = -0.73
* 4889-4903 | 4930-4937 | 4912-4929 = -0.72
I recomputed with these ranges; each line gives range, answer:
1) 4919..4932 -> 3.66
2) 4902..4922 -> 3.81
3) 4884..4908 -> 3.69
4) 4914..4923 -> 3.66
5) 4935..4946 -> 3.52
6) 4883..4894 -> 3.59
